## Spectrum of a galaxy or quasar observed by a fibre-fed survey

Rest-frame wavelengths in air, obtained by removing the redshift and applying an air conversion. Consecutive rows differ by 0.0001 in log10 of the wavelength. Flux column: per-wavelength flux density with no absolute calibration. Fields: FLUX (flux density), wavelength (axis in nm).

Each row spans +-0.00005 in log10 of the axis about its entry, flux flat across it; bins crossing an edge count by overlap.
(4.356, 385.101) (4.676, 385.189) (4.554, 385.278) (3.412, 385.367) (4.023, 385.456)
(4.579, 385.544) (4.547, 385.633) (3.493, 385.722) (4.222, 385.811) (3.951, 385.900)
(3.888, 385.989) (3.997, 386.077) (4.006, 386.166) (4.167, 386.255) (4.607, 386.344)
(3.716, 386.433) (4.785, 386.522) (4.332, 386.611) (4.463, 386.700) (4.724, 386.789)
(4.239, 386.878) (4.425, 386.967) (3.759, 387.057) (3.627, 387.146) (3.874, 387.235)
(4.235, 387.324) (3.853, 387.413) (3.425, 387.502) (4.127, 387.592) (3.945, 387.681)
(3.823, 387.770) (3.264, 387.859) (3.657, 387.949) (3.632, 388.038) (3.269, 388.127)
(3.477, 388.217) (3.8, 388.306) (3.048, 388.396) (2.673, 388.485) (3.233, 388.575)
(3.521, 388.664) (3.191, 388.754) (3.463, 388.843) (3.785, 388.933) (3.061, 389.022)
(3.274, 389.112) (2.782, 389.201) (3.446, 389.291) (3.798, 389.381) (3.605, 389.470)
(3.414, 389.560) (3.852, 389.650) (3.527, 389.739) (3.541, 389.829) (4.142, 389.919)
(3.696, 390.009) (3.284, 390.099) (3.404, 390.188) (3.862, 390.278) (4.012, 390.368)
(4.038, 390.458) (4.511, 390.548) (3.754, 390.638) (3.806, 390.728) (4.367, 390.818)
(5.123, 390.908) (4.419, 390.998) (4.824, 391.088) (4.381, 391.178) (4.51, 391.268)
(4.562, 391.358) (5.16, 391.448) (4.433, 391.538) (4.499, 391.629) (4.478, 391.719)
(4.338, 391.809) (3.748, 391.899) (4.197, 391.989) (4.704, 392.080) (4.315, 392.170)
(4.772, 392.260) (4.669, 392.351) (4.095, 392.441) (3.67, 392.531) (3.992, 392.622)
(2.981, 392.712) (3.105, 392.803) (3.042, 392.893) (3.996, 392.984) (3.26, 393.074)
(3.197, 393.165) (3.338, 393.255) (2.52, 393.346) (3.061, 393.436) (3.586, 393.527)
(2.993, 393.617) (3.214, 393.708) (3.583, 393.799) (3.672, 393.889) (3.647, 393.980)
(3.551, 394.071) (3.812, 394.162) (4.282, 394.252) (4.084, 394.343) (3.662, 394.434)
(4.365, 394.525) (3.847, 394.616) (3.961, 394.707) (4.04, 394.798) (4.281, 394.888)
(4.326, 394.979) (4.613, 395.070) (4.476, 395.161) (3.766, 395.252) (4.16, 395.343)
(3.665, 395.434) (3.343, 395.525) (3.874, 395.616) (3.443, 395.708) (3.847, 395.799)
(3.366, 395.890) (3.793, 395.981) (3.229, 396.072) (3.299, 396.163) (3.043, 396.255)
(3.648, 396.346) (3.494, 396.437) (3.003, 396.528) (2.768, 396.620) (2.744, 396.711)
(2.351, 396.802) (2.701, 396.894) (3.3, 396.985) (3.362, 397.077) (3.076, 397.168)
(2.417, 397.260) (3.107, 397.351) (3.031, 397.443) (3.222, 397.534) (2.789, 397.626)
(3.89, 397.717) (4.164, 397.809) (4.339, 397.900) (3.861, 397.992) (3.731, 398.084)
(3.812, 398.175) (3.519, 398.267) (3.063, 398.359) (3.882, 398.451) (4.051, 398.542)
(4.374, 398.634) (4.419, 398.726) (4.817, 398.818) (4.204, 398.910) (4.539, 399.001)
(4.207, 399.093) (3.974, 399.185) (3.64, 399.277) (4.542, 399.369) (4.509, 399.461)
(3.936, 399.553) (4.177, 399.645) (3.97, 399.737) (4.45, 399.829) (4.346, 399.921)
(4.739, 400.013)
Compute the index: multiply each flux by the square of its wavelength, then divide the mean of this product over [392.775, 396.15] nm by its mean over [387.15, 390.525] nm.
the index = 1.06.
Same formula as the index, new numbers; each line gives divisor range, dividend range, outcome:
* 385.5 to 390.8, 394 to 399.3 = 1.01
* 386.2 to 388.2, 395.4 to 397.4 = 0.85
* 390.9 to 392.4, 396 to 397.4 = 0.69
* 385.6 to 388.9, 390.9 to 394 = 1.05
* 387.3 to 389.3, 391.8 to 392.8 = 1.20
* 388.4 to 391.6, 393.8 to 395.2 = 1.07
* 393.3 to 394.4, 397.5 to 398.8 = 1.11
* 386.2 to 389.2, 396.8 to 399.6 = 1.05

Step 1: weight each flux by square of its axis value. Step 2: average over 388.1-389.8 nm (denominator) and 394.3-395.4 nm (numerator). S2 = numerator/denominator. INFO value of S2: 1.26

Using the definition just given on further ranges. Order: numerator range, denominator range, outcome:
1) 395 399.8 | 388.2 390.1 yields 1.11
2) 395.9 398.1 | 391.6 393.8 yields 0.89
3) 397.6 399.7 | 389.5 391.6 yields 1.02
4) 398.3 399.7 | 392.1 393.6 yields 1.19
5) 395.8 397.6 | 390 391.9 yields 0.75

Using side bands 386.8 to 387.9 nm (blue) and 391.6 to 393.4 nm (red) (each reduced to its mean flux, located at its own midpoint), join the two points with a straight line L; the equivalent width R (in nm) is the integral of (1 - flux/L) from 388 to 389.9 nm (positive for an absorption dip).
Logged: 0.23 nm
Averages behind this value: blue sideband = 3.91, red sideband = 3.84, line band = 3.41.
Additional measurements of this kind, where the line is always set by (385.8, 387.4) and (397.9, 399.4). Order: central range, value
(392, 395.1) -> 0.24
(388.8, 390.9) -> 0.22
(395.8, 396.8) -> 0.21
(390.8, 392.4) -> -0.16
